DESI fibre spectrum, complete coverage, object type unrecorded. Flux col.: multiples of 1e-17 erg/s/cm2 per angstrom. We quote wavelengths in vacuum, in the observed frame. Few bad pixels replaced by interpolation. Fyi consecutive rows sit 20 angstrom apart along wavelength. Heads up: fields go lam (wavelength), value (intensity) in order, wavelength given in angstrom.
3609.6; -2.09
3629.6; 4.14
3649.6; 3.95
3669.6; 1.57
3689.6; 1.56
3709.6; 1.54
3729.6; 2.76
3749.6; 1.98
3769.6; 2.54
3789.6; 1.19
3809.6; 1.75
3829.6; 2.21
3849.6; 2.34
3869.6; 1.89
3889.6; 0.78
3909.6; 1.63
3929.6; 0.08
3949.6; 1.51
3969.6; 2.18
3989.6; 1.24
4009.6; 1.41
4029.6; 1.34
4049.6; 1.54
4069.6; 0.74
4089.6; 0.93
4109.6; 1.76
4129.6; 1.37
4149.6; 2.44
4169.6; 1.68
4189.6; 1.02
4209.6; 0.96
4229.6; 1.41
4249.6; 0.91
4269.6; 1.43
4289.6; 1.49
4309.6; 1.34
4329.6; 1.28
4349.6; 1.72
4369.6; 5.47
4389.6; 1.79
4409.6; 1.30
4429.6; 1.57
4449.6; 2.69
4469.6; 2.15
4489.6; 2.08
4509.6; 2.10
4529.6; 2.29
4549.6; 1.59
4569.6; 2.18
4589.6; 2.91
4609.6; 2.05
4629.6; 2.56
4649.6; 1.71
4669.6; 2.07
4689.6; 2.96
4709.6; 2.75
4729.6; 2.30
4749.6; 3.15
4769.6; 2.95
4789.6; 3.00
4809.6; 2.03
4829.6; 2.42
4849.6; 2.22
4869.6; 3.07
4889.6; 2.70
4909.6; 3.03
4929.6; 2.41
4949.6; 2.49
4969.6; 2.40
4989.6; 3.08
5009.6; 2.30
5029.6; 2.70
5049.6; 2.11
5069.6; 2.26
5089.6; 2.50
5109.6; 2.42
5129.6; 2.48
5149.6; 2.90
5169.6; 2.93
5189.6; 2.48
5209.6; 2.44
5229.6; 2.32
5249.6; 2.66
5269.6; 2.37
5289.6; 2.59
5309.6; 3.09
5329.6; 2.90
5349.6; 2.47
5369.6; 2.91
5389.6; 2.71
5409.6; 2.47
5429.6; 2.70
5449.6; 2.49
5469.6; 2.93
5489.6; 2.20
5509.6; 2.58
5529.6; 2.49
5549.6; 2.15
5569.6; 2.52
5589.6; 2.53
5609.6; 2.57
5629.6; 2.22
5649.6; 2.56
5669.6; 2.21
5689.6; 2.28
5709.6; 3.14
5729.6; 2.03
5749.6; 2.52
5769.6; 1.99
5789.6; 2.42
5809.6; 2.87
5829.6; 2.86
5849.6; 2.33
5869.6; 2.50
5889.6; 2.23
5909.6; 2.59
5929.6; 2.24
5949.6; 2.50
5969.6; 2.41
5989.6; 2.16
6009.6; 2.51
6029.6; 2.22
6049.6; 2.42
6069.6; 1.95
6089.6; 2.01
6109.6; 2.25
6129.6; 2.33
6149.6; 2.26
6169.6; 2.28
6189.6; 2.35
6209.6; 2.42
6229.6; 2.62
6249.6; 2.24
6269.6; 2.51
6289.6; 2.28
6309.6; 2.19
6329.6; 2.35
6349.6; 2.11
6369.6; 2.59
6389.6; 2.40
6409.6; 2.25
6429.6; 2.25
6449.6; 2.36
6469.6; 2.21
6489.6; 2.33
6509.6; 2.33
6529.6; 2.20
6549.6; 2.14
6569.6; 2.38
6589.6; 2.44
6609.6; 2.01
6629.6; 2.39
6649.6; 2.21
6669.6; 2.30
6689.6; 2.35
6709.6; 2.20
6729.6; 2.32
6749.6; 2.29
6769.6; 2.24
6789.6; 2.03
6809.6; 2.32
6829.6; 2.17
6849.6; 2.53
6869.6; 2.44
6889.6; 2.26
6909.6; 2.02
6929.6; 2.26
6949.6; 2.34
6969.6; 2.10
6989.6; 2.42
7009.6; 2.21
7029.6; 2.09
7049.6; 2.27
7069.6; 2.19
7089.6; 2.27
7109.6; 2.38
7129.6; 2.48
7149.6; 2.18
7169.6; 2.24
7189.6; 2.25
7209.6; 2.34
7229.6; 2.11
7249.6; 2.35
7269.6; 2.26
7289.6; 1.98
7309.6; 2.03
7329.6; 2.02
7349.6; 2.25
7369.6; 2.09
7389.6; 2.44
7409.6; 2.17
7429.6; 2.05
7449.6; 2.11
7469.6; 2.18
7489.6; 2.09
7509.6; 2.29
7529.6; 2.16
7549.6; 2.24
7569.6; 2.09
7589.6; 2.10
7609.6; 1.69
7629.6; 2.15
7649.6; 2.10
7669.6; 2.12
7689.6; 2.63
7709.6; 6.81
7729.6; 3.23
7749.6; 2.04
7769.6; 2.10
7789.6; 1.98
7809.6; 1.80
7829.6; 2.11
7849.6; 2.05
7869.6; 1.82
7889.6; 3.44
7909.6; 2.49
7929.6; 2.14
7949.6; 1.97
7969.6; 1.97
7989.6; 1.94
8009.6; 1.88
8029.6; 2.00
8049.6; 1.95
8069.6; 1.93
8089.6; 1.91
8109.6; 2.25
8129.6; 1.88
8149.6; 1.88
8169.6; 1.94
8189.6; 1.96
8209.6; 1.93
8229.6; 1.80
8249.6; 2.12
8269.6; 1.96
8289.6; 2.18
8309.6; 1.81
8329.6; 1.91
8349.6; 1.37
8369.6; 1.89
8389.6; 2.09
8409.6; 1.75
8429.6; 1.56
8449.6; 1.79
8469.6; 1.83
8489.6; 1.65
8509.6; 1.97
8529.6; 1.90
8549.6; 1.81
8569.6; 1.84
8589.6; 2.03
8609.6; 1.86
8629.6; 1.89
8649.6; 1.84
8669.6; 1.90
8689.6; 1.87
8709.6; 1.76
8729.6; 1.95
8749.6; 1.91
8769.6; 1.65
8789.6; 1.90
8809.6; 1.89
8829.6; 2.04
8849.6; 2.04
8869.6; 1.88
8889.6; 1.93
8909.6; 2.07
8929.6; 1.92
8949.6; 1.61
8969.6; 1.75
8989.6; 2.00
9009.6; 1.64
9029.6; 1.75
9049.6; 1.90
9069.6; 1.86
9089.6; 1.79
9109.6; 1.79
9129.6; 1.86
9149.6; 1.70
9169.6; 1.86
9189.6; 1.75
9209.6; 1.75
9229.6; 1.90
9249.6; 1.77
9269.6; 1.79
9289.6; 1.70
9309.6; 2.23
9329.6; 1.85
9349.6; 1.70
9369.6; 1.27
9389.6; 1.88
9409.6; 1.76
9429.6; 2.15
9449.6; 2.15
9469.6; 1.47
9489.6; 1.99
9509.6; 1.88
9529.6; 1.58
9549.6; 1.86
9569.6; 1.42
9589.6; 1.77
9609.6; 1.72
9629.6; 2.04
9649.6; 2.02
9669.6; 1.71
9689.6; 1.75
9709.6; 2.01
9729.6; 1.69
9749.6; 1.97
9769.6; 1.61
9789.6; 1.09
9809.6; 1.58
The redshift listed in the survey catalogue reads 0.173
